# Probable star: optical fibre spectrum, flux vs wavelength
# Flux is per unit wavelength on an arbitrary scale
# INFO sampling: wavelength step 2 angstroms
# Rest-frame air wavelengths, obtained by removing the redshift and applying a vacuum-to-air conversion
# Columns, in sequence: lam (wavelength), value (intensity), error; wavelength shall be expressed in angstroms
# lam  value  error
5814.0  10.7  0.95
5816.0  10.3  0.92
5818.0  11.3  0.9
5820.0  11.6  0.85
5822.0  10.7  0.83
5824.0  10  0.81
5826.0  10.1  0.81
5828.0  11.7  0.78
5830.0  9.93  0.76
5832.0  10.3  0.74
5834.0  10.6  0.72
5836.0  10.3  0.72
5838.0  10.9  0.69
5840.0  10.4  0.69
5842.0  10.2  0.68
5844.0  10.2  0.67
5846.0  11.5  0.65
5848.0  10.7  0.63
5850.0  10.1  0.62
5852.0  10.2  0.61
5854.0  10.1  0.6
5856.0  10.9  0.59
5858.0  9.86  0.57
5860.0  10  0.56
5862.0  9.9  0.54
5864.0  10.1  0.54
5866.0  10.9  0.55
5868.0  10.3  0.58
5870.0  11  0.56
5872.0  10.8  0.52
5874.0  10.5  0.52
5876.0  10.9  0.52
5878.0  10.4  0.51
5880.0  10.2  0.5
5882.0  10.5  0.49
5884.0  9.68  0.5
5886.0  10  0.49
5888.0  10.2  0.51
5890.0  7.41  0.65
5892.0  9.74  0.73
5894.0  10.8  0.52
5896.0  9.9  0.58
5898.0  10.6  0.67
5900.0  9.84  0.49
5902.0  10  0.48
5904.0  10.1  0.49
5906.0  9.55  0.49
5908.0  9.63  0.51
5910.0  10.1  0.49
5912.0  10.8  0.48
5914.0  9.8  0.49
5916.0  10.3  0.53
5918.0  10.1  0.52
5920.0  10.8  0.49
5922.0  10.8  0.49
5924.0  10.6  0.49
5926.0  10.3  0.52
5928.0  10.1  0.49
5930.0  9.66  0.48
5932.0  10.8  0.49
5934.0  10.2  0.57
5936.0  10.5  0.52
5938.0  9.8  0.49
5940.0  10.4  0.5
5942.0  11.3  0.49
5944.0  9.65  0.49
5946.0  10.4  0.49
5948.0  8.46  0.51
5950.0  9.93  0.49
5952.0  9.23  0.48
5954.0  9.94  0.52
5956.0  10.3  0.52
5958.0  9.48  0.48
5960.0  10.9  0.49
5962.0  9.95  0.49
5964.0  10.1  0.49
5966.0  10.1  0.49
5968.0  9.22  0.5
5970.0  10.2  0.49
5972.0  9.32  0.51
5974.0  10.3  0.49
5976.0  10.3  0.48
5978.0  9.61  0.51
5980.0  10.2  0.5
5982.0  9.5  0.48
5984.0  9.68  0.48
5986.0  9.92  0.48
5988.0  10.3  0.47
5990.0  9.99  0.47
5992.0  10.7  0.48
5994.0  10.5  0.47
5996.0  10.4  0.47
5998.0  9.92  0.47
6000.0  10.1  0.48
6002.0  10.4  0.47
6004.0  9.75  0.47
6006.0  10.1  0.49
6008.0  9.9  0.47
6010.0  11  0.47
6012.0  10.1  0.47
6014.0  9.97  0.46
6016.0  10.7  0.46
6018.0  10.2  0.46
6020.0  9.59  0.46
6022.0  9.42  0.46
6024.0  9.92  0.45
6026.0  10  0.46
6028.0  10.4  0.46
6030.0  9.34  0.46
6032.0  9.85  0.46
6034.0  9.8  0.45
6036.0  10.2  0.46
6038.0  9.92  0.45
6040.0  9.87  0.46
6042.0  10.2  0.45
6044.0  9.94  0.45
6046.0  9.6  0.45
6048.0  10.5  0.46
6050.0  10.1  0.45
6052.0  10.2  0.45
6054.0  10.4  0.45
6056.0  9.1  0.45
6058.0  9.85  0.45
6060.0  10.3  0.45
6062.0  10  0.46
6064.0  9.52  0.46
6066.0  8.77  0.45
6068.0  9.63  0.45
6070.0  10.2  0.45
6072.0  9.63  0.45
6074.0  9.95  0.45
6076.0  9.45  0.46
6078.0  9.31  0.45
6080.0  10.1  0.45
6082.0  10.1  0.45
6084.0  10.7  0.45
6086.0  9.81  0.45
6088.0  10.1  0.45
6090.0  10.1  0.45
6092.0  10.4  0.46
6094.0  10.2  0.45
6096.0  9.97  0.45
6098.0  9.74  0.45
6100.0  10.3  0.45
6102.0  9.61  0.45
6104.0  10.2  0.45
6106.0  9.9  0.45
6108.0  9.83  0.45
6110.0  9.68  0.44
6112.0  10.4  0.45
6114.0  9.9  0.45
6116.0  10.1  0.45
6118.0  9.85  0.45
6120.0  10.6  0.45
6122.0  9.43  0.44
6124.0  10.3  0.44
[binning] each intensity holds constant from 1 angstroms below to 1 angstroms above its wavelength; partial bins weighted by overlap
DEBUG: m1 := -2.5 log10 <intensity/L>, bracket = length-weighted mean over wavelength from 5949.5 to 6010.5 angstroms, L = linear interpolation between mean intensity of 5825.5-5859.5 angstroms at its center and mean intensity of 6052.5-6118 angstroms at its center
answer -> 0.01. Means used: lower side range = 10.5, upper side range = 9.92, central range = 10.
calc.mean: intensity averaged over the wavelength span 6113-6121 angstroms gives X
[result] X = 10.1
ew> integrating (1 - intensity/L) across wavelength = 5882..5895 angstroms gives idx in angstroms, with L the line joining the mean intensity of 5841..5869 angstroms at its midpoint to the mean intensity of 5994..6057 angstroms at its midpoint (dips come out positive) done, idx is 0.7 angstroms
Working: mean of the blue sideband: 10.4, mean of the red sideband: 10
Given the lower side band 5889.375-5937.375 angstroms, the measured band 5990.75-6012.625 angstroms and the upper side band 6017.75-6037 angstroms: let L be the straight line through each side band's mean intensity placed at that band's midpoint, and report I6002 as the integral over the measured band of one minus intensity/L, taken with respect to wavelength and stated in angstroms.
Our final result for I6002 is -0.8 angstroms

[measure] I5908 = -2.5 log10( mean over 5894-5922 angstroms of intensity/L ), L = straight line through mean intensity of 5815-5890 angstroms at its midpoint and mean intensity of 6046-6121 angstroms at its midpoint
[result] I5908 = 0.02 mag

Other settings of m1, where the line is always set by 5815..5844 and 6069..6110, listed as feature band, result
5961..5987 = 0.04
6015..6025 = 0.02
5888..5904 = 0.07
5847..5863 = 0.03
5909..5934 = 0.00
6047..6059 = 0.00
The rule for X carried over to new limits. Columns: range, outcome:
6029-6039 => 9.82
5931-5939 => 10.3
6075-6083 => 9.74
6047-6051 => 10.3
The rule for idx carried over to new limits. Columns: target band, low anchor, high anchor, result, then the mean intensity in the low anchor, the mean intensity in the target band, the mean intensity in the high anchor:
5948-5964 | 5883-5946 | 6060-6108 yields 0.3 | 10.1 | 9.88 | 9.91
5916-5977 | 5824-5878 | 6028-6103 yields 0.7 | 10.5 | 10.1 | 9.92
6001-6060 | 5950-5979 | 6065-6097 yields -0.6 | 9.93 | 10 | 9.9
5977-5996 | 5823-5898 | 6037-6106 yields 0.0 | 10.3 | 10.1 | 9.93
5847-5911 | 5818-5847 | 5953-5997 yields 1.7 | 10.6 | 10.2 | 10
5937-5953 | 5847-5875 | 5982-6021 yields 0.5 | 10.4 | 9.9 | 10.2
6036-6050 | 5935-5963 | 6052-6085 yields -0.2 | 10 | 10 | 9.82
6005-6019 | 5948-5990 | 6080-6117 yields -0.5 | 9.89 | 10.3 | 10.1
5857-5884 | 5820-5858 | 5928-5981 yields 0.0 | 10.5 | 10.4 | 10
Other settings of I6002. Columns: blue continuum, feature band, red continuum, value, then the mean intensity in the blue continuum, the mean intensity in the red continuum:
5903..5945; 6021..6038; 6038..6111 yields 0.3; 10.3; 9.92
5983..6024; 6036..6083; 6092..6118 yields 0.9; 10.1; 10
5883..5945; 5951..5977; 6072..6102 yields 0.3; 10.1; 9.99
